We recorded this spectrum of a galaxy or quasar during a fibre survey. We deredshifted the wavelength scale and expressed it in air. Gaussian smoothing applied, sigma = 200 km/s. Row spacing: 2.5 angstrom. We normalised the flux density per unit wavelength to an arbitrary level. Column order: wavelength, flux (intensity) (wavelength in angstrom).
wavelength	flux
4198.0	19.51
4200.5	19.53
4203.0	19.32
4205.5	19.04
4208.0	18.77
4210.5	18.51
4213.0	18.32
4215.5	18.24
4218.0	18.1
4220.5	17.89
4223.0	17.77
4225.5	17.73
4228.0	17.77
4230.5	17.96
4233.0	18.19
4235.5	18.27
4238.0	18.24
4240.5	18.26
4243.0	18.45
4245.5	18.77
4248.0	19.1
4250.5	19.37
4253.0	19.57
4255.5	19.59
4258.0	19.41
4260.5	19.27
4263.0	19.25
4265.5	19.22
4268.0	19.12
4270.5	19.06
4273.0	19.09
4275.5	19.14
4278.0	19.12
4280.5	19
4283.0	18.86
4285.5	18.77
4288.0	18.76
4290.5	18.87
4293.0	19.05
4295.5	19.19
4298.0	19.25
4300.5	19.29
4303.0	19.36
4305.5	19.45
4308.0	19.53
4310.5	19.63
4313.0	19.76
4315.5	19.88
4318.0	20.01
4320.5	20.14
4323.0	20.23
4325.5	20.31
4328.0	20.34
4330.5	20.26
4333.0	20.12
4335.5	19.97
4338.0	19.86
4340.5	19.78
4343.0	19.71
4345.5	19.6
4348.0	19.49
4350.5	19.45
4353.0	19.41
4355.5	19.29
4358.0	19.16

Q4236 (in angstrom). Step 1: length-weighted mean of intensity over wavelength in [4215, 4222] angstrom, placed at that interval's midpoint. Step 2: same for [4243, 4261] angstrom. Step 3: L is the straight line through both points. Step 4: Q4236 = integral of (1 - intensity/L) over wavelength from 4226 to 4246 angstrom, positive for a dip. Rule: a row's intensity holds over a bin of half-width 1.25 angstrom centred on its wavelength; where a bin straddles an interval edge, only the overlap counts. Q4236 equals 0.5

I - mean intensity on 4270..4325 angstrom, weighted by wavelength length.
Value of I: 19.4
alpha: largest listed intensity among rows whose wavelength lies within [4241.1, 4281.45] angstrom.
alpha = 19.59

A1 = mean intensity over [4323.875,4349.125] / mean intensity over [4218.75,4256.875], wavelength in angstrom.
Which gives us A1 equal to 1.1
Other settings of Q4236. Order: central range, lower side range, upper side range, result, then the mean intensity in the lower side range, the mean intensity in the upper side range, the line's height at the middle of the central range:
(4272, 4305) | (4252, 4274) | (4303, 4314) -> 0.6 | 19.3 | 19.6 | 19.4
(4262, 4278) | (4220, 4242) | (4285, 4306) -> -0.4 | 18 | 19.1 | 18.7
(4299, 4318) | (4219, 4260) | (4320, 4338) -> 0.2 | 18.5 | 20.2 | 19.8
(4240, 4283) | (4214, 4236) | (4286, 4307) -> -1.2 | 18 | 19.1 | 18.6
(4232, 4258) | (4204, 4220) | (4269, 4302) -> -0.1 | 18.5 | 19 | 18.7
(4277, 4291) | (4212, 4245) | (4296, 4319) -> 0.2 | 18.1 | 19.6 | 19.1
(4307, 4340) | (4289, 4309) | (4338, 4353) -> -1.0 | 19.2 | 19.6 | 19.4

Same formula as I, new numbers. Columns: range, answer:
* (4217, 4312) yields 18.9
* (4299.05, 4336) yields 19.9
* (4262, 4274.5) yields 19.1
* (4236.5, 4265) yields 19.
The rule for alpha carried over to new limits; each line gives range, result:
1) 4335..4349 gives 19.97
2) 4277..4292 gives 19.12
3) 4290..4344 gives 20.34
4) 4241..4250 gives 19.1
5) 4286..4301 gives 19.29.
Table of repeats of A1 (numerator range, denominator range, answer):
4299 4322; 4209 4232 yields 1.09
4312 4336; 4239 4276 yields 1.05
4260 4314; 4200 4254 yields 1.04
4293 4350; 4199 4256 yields 1.07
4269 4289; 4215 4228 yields 1.06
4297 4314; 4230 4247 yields 1.06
